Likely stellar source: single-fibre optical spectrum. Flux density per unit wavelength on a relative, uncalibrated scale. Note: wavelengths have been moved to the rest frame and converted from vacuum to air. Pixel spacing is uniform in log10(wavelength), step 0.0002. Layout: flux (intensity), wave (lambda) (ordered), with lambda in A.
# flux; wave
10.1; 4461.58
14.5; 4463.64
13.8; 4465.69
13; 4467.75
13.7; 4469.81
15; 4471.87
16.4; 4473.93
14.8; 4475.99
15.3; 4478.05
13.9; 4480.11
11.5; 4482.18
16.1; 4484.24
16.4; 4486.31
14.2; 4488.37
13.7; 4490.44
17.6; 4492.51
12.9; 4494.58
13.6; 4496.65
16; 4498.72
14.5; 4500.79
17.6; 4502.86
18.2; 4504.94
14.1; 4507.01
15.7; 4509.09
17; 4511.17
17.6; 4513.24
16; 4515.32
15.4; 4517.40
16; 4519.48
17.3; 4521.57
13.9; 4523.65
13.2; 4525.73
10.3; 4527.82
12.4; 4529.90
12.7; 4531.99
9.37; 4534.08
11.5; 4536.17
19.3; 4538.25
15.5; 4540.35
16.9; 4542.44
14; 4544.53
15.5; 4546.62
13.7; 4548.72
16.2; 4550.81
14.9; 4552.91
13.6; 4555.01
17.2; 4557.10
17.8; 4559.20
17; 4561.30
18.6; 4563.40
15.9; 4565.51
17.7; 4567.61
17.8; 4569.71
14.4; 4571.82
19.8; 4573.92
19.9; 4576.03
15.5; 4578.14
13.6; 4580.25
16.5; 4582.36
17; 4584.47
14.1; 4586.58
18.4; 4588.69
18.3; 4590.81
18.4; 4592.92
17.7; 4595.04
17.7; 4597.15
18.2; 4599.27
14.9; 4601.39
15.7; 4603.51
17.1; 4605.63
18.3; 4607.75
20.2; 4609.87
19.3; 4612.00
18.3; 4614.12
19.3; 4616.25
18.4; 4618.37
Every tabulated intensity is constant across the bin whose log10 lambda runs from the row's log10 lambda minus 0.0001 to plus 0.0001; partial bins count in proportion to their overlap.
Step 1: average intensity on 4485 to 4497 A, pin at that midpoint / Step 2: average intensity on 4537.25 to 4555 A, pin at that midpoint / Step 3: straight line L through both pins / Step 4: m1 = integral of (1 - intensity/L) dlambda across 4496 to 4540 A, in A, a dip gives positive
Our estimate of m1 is 0.97 A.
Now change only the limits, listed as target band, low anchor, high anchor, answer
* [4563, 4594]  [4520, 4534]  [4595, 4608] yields -2.5 A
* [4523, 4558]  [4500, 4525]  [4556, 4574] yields 5.4 A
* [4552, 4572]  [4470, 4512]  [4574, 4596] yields 0.0 A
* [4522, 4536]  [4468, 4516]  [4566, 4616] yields 3.4 A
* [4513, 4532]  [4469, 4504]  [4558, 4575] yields 1.8 A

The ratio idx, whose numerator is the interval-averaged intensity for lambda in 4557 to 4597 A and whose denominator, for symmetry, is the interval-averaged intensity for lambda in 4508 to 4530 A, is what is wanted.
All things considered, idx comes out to 1.14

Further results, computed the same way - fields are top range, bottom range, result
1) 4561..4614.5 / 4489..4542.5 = 1.16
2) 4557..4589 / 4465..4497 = 1.16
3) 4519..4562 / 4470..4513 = 0.96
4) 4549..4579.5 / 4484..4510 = 1.09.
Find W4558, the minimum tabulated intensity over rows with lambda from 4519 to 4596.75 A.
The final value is 9.37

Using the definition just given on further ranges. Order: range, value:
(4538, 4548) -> 14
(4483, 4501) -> 12.9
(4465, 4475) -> 13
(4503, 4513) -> 14.1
